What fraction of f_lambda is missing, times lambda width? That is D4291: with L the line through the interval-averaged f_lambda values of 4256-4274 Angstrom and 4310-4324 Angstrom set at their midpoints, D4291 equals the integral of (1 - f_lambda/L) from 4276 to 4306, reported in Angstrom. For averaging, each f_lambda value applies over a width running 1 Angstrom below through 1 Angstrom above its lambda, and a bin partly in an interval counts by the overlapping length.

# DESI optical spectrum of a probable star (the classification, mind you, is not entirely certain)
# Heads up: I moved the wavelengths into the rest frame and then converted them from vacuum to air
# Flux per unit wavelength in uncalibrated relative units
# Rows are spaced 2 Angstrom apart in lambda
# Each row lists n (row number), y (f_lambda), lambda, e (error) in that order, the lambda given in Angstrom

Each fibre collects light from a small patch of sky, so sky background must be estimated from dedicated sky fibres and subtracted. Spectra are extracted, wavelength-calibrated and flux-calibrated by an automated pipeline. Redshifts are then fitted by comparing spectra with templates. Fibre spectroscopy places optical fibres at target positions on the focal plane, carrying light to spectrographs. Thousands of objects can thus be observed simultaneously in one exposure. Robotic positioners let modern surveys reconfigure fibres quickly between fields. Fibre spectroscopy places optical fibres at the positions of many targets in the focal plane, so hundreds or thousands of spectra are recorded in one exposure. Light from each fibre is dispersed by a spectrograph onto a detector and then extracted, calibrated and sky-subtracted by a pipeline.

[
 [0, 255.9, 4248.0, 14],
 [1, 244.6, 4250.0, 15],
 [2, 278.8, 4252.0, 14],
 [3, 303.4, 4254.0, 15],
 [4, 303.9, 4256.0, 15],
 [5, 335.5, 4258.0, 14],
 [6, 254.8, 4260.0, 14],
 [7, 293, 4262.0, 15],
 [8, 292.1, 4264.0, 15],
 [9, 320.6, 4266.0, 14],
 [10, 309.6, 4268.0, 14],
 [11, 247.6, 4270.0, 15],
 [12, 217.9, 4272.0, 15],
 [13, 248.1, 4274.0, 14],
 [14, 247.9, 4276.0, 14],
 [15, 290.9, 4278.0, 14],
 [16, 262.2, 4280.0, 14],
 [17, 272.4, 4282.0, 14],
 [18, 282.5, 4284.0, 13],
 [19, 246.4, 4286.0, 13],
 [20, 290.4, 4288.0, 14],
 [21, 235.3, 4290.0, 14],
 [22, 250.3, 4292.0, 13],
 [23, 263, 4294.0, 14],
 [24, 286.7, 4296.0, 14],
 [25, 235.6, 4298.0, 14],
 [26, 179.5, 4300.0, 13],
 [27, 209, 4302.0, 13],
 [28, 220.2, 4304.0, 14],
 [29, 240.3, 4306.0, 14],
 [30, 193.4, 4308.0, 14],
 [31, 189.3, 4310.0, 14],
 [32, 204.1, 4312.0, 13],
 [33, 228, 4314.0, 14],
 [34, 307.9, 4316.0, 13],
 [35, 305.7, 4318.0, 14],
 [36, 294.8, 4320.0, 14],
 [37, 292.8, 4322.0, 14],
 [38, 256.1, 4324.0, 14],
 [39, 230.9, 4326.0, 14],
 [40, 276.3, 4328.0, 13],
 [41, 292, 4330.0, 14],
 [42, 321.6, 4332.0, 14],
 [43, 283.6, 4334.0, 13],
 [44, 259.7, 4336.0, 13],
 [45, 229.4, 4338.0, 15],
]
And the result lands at 2.5 Angstrom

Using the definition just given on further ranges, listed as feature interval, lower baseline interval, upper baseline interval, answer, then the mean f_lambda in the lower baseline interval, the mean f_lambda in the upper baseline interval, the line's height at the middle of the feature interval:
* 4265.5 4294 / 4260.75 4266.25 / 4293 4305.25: 0.3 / 297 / 232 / 268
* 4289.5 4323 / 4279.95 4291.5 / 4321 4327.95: 2.5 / 264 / 262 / 263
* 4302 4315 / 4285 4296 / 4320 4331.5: 2.7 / 260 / 274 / 267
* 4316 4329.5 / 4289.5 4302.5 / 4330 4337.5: -0.4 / 238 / 285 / 271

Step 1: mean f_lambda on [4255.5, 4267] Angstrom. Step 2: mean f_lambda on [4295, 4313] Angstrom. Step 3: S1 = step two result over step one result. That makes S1 0.7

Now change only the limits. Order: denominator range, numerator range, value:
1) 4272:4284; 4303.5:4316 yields 0.84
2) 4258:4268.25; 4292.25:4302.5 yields 0.80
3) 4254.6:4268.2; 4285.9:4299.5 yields 0.85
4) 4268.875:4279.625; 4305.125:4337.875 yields 1.03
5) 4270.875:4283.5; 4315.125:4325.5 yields 1.12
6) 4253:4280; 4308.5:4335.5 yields 0.95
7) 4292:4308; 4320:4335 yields 1.21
